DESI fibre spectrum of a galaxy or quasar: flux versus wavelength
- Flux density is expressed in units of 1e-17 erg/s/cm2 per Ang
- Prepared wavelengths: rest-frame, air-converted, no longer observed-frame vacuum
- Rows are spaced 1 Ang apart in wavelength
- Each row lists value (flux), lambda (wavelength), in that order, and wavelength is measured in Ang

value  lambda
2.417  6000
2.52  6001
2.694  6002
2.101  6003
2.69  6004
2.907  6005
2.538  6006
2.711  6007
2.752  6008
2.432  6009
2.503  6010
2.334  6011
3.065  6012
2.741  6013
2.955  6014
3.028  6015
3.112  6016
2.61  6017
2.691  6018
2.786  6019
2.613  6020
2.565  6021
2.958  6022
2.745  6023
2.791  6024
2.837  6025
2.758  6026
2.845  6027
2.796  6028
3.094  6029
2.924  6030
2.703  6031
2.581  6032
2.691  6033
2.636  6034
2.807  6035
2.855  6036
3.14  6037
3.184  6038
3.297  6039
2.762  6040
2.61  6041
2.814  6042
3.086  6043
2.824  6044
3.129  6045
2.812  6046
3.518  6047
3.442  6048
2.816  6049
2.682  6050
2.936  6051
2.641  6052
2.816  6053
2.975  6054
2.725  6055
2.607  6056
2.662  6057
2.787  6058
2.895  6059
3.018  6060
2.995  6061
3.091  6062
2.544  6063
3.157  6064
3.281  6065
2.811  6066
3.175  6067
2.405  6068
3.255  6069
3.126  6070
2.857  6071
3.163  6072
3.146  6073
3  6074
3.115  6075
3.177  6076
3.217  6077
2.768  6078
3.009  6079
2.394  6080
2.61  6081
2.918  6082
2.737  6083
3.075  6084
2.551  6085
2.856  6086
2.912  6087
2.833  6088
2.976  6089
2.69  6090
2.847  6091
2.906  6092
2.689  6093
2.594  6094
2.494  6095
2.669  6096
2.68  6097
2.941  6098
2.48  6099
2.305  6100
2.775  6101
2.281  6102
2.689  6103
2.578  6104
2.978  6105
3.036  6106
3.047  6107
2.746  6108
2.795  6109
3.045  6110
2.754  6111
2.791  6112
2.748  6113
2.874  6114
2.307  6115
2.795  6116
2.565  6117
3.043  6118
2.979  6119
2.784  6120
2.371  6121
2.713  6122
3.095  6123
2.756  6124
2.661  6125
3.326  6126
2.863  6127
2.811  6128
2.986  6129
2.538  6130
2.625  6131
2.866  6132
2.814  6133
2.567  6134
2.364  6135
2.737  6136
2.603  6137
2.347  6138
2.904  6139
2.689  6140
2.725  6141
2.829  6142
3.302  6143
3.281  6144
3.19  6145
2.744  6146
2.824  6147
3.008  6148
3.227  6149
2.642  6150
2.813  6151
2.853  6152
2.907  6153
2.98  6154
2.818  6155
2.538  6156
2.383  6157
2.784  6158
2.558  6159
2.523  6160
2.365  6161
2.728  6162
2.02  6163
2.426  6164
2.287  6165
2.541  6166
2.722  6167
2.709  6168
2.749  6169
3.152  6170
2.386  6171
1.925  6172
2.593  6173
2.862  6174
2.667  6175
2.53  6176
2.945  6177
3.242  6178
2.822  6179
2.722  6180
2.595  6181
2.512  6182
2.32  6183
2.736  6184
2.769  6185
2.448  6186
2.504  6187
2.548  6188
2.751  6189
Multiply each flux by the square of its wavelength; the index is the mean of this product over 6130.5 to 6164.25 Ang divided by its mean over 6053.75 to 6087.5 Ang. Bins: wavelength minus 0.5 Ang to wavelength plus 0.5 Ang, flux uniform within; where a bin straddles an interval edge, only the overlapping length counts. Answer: 1.0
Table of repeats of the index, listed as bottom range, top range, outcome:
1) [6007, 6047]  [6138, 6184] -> 1.00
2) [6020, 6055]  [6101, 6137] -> 0.99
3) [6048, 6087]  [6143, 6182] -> 0.97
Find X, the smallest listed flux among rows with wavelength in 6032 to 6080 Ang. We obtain 2.394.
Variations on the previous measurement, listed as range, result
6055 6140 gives 2.281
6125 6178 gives 1.925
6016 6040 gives 2.565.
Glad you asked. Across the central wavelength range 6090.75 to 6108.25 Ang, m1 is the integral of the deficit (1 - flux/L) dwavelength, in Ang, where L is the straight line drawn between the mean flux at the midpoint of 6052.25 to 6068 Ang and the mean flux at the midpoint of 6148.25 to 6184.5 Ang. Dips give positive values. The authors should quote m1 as 0.59 Ang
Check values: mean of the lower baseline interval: 2.88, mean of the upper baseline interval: 2.66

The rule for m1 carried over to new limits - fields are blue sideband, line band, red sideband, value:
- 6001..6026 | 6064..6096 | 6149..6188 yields -2.5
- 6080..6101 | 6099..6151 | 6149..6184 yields -1.9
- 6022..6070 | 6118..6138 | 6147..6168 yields -0.2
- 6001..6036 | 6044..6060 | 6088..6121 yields -0.9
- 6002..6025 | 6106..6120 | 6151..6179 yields -0.8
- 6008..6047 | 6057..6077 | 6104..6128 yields -1.2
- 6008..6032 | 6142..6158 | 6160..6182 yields -1.6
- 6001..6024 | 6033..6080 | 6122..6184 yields -4.0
